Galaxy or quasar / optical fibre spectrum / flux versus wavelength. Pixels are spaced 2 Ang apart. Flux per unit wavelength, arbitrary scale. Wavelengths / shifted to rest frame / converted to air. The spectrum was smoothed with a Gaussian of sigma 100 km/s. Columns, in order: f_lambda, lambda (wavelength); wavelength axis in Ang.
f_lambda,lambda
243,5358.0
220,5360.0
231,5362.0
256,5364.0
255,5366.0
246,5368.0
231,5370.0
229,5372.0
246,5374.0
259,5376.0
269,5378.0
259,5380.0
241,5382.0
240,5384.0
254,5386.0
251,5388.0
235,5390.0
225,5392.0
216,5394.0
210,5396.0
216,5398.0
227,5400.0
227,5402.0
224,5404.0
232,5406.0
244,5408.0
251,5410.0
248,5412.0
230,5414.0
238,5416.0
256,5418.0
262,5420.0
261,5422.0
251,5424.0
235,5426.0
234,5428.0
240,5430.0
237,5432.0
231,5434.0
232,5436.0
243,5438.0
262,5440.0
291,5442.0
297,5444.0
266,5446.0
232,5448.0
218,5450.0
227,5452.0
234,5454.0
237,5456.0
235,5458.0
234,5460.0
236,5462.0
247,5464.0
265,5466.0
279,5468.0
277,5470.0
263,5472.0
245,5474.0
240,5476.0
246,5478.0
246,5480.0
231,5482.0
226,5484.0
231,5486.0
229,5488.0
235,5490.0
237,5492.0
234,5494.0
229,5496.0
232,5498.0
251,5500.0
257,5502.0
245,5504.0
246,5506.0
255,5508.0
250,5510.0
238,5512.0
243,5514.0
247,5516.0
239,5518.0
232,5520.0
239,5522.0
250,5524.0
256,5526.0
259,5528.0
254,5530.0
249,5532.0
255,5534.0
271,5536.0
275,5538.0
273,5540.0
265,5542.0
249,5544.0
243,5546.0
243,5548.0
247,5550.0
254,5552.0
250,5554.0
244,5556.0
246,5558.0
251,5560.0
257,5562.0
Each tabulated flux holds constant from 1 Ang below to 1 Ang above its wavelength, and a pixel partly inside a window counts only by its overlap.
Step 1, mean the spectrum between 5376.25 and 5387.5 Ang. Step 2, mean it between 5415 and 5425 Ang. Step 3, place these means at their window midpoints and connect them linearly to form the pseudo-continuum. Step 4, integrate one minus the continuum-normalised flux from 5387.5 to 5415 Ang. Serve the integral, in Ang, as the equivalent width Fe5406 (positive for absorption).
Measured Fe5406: 2.4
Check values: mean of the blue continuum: 253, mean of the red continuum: 254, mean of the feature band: 231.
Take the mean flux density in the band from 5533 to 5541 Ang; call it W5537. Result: 268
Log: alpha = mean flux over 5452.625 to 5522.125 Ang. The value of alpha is 243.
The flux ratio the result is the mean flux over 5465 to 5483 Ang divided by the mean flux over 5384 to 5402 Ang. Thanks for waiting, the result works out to 1.11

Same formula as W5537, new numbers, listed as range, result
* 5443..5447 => 282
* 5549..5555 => 250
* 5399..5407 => 228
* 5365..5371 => 244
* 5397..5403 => 223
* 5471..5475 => 254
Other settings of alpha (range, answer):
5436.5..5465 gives 247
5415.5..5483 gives 248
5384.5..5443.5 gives 241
